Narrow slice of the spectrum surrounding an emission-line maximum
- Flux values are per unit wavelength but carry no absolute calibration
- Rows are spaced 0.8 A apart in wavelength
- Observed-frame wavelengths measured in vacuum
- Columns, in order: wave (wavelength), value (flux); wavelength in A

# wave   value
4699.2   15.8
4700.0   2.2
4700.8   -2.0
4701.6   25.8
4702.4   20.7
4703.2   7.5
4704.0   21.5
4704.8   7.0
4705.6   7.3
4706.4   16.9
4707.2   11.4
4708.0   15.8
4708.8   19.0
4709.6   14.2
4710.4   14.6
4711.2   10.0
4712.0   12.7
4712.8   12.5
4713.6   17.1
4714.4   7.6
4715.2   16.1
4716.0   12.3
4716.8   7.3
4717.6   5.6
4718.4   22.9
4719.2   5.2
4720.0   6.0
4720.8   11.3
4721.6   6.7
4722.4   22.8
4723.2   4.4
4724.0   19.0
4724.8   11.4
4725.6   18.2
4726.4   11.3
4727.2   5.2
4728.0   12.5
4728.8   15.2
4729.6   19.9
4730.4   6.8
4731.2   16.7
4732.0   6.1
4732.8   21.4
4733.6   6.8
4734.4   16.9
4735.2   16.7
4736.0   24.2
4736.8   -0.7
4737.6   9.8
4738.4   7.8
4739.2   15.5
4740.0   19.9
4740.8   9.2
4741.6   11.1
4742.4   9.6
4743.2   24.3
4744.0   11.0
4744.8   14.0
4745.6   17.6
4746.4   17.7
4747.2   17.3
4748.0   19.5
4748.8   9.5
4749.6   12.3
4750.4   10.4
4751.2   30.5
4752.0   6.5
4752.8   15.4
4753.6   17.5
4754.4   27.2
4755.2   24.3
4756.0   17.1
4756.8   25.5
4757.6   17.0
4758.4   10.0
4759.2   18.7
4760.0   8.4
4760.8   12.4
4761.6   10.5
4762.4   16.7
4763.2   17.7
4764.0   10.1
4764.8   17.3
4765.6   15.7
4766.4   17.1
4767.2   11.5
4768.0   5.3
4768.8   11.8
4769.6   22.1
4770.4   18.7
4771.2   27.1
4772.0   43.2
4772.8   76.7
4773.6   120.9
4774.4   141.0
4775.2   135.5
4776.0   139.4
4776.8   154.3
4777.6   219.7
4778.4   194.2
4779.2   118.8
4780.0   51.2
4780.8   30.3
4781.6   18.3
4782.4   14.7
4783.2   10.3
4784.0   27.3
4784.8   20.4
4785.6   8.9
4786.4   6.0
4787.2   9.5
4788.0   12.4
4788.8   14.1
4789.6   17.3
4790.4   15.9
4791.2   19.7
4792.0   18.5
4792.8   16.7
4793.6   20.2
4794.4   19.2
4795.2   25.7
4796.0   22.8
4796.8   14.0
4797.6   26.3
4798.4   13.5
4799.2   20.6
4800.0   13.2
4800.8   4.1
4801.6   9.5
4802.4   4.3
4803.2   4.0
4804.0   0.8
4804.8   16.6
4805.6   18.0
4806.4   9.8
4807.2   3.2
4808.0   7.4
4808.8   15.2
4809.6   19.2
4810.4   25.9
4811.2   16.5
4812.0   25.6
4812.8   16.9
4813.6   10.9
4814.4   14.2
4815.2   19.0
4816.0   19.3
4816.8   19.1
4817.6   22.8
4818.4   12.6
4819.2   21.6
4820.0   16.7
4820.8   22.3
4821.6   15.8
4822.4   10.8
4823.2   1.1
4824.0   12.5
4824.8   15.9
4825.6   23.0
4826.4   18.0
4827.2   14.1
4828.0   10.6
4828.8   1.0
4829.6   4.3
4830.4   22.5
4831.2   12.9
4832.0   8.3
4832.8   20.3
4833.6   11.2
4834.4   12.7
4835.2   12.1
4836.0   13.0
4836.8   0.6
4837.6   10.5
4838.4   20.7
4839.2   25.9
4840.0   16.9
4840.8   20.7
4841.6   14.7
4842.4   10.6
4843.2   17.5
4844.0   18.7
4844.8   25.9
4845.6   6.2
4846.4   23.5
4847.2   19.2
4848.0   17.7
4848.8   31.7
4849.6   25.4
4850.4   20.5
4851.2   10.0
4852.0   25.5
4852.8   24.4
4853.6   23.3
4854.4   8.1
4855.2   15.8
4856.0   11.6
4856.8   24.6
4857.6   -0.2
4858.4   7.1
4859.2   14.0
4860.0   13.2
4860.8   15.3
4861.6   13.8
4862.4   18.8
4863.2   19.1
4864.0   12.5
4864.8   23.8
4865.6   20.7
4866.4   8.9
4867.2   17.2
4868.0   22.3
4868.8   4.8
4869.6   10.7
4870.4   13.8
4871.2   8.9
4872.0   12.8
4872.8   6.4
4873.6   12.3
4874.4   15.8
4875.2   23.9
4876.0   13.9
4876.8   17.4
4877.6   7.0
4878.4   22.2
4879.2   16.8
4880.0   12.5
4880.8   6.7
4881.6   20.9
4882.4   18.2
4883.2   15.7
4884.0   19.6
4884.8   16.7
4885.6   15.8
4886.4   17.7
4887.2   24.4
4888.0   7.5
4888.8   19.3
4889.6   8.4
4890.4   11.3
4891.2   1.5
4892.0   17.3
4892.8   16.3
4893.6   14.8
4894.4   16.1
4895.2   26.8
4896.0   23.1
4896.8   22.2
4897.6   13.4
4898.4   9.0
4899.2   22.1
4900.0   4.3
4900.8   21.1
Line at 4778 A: [O II] 3727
